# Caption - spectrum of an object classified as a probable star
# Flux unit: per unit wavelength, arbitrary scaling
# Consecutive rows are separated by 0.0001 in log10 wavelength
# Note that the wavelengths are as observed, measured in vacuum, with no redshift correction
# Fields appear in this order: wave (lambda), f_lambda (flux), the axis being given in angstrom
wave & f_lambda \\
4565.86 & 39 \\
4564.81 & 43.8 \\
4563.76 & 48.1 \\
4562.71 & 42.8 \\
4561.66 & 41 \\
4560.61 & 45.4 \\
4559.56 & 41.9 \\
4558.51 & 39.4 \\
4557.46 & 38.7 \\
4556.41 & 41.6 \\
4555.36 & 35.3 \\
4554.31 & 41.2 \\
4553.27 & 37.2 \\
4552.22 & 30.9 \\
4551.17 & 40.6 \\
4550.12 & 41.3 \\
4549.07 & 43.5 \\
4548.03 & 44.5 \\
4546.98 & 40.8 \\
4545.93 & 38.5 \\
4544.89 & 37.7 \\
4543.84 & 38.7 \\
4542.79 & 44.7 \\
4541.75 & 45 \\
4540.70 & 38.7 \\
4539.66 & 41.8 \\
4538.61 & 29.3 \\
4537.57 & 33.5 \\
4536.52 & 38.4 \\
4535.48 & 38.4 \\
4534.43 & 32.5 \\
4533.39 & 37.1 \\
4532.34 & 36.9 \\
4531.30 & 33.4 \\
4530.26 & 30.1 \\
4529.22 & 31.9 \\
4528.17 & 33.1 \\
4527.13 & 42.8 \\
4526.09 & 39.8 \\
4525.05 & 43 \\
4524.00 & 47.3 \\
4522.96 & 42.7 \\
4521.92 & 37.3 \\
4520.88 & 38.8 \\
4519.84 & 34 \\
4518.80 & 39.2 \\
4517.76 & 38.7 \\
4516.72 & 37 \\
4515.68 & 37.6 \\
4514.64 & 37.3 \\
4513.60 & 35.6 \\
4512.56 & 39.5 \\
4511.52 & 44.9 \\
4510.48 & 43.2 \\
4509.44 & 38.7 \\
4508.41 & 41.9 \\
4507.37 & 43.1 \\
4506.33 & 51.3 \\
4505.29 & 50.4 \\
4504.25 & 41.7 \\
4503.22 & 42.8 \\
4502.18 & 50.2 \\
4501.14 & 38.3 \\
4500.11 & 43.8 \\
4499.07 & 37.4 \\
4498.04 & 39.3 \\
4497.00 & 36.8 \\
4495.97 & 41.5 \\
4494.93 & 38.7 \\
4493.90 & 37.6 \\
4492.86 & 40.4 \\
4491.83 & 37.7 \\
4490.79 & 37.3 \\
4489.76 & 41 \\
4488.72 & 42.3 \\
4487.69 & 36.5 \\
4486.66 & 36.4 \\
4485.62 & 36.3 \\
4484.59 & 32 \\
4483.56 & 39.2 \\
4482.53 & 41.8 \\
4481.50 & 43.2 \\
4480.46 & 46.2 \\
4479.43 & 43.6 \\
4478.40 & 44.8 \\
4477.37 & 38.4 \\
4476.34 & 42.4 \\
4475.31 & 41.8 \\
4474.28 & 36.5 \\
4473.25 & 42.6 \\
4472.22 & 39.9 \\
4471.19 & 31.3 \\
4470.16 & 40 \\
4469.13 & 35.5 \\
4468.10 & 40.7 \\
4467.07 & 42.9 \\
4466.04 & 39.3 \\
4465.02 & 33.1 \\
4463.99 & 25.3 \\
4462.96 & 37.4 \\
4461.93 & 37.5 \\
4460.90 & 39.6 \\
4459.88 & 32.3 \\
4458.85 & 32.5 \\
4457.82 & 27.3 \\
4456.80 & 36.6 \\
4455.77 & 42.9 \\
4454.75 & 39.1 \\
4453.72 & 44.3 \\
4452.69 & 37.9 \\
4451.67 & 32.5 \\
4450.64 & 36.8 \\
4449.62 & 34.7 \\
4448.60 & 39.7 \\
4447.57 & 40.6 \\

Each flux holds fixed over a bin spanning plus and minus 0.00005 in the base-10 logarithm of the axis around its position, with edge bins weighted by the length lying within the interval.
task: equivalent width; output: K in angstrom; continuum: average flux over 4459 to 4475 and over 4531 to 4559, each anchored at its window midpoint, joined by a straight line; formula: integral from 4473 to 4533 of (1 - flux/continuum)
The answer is -3.7 angstrom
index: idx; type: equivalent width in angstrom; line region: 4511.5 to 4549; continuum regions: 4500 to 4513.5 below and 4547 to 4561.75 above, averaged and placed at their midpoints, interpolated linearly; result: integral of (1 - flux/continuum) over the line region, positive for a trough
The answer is 3.2 angstrom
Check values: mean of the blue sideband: 43.6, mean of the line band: 38.3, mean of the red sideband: 40.2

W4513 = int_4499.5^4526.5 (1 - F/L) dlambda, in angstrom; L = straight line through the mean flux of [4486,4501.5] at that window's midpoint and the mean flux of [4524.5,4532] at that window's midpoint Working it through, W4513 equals -2.83 angstrom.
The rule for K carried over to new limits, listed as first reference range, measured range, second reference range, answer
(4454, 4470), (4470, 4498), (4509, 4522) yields -1.7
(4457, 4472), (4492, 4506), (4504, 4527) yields -0.8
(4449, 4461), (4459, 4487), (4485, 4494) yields -0.8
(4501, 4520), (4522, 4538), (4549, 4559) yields 1.1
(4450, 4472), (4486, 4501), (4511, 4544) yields -0.7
